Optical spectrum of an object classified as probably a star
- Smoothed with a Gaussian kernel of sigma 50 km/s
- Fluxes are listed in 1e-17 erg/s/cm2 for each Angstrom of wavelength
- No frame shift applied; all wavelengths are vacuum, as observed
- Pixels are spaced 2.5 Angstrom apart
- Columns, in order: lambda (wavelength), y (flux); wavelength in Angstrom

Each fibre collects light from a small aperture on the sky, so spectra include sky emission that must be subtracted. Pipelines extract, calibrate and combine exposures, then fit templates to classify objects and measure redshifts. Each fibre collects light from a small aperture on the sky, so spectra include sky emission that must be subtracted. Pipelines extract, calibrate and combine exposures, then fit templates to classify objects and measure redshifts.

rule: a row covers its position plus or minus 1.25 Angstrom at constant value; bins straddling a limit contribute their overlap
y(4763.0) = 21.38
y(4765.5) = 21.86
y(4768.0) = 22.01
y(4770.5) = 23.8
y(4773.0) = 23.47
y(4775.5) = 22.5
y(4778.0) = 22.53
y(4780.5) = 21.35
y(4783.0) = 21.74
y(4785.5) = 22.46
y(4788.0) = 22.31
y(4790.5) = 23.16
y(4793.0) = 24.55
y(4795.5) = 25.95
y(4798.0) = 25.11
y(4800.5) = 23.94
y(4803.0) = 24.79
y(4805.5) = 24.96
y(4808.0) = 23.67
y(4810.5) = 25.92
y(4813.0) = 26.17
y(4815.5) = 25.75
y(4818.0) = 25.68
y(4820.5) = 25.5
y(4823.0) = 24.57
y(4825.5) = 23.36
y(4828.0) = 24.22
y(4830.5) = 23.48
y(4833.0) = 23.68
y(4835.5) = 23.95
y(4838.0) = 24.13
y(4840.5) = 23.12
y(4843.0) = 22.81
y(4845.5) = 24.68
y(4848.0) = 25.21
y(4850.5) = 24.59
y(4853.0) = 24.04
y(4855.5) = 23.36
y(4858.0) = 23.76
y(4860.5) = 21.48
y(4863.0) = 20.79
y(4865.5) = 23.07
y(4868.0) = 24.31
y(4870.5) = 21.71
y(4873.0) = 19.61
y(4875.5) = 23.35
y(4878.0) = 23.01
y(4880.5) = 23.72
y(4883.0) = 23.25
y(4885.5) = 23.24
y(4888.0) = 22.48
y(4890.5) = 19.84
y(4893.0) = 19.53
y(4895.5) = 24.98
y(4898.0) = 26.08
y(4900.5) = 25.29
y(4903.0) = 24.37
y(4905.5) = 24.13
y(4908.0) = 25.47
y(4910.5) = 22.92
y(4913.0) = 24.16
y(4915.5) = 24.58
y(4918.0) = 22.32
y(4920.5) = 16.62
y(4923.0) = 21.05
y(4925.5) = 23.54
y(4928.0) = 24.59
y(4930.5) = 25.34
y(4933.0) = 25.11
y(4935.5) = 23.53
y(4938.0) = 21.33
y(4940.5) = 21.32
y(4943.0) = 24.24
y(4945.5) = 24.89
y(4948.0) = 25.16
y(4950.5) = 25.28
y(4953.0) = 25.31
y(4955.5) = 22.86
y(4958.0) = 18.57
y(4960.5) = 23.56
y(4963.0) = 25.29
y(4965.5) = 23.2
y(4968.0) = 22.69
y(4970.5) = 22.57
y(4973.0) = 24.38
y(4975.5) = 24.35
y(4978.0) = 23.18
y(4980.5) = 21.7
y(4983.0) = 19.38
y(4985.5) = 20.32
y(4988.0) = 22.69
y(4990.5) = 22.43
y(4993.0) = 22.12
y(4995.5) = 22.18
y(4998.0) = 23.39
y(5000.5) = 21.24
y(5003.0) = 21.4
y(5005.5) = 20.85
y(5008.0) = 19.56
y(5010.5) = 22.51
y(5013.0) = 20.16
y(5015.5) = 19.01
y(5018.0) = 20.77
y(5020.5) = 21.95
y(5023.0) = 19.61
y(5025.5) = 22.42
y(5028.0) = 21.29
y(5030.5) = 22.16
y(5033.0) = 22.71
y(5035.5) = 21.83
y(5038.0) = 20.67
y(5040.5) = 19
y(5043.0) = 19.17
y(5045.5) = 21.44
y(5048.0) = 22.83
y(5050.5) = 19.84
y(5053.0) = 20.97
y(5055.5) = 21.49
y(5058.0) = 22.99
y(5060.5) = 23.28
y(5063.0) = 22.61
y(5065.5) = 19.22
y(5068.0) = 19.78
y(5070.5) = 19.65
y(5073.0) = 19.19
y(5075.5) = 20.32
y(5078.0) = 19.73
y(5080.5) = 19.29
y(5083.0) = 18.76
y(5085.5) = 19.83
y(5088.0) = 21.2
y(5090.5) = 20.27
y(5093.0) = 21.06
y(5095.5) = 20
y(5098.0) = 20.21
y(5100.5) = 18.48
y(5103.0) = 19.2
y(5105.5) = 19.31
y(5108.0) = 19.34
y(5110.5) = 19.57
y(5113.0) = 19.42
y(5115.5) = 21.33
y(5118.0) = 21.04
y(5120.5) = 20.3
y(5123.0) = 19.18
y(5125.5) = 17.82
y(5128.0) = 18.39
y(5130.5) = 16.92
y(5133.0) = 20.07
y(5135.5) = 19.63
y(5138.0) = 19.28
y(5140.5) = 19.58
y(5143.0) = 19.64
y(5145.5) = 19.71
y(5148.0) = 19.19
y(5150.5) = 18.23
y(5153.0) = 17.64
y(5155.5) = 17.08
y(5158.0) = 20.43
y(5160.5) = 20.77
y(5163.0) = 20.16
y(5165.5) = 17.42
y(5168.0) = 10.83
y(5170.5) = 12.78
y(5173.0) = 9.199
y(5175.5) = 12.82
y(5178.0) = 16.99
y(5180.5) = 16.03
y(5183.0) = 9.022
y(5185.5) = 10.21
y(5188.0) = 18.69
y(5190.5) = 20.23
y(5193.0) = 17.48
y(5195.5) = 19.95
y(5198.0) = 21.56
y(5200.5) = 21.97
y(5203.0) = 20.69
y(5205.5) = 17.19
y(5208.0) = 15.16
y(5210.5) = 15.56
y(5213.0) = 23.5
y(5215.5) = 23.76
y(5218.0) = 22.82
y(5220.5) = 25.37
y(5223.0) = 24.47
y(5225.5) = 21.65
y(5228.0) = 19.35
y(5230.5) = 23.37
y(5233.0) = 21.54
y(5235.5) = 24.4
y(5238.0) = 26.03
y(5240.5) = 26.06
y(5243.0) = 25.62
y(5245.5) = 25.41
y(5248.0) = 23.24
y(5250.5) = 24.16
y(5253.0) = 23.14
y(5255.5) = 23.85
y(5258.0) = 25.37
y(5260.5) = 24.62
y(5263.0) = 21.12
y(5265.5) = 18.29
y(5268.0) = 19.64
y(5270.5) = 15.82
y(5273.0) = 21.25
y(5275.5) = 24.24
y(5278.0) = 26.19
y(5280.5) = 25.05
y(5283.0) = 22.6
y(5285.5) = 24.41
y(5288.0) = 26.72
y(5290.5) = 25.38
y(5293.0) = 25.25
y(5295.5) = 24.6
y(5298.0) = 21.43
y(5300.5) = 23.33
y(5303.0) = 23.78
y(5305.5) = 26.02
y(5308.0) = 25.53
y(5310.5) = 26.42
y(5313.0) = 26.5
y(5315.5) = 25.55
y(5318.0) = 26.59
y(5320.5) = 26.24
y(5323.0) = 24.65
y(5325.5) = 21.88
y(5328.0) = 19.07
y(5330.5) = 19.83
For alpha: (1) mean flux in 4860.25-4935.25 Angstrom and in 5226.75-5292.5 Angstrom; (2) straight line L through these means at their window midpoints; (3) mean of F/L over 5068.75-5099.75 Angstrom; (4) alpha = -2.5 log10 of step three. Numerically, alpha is 0.165 mag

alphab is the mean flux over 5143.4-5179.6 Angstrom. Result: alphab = 16.7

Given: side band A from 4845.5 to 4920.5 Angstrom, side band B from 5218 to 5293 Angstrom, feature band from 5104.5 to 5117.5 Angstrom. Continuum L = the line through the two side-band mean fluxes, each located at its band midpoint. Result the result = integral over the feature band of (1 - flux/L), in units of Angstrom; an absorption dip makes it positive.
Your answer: 1.9 Angstrom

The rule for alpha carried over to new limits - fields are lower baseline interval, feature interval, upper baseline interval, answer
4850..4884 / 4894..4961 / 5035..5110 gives -0.070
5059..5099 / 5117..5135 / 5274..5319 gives 0.118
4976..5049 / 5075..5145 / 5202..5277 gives 0.111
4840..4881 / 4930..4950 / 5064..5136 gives -0.092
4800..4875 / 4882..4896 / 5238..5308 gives 0.085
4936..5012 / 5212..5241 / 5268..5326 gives 0.020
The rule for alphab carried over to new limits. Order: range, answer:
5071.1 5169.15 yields 19.2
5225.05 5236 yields 21.9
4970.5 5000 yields 22.4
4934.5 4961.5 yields 23.3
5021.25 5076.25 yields 21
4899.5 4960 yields 23.4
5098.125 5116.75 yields 19.6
